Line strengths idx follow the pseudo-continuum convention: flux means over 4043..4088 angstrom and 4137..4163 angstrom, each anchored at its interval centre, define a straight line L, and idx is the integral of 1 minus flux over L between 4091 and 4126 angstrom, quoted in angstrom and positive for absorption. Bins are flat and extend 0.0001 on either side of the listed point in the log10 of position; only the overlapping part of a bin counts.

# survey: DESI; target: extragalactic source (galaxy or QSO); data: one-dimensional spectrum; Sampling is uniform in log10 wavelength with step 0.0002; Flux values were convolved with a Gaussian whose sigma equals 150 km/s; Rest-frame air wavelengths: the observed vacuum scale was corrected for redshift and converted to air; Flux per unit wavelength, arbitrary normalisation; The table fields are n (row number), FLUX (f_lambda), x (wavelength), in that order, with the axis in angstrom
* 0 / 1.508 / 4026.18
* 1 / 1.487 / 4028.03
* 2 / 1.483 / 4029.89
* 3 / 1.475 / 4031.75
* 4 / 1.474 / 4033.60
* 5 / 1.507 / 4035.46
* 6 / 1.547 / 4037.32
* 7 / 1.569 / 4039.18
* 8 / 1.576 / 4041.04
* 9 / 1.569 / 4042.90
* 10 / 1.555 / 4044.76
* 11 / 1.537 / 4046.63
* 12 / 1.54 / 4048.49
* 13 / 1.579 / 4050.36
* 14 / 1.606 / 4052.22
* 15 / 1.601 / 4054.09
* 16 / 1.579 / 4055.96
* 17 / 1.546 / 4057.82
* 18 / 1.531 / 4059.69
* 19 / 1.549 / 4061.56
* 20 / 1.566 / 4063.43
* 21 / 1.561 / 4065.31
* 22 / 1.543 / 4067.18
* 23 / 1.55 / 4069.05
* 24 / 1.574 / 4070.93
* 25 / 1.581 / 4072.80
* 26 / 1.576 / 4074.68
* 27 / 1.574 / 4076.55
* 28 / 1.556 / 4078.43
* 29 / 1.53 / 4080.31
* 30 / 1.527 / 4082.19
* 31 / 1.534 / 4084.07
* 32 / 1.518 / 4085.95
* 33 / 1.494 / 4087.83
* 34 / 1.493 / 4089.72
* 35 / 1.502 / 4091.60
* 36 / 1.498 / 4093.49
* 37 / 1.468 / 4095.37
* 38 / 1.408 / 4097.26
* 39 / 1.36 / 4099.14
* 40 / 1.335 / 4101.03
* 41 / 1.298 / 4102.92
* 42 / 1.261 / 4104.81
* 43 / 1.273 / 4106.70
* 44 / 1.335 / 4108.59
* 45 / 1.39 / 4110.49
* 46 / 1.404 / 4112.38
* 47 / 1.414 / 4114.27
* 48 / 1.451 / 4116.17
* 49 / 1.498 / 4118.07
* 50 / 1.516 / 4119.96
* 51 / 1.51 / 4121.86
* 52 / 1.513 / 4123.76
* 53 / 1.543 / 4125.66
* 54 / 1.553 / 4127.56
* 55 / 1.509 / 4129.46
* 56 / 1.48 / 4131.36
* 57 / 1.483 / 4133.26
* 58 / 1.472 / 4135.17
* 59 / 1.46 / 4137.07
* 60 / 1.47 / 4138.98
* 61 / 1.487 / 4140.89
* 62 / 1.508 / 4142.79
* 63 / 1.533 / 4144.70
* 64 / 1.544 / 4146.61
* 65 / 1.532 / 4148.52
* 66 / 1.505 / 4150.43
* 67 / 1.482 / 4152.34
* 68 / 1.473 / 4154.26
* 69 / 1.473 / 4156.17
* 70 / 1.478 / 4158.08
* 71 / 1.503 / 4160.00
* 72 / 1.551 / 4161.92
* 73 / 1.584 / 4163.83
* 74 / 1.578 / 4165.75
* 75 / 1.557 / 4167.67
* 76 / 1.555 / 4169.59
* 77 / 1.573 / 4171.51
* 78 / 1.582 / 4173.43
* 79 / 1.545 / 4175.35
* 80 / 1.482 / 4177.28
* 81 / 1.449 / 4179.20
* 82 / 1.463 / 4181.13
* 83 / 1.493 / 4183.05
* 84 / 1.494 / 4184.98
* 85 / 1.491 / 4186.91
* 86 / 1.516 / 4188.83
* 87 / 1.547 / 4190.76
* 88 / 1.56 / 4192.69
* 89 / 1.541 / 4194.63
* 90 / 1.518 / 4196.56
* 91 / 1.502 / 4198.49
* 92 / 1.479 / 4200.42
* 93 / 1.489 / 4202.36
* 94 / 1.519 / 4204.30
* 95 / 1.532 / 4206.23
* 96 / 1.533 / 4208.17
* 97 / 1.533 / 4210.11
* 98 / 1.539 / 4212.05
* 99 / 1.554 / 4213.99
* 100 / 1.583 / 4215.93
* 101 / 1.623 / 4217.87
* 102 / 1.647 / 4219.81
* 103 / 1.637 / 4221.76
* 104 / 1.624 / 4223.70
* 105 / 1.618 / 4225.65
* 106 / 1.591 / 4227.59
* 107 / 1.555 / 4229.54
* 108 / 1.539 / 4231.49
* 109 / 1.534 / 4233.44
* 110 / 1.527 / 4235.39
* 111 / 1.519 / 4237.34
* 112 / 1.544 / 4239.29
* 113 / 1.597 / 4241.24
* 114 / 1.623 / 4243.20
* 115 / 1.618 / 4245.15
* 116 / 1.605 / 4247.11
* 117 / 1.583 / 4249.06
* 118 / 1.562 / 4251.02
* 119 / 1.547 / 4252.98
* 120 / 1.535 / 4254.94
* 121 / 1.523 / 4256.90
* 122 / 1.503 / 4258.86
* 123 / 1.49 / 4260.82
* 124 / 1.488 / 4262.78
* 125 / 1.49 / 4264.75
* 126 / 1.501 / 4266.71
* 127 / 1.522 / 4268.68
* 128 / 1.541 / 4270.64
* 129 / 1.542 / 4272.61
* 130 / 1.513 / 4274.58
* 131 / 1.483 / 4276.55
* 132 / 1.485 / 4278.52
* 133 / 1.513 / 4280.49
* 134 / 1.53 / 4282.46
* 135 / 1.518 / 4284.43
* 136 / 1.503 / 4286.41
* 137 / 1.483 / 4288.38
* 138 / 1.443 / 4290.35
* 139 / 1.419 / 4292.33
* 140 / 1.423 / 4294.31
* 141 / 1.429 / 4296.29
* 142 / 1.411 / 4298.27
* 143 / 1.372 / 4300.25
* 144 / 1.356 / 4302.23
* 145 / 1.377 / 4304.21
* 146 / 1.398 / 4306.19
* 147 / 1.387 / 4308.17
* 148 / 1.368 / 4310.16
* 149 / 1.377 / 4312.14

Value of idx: 2.54 angstrom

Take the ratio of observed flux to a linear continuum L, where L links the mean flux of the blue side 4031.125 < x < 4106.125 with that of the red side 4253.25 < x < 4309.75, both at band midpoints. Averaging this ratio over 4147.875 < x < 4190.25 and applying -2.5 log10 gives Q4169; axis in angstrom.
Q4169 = -0.02 mag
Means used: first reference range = 1.52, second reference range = 1.47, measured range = 1.52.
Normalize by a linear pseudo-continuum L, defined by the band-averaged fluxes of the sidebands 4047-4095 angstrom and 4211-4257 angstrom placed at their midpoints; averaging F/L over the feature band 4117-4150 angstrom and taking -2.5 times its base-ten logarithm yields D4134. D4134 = 0.04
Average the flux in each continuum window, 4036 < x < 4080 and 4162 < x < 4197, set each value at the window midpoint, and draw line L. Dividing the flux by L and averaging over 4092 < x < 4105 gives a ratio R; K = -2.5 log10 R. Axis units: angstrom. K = 0.12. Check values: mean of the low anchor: 1.56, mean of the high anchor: 1.53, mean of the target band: 1.39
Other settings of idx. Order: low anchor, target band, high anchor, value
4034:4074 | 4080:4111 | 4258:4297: 2.5 angstrom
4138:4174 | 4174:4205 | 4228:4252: 0.7 angstrom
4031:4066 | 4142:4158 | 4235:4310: 0.2 angstrom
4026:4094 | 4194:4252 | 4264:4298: -2.3 angstrom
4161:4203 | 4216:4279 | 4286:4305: -3.9 angstrom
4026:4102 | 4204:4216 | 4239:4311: -0.3 angstrom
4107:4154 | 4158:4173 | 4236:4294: -0.6 angstrom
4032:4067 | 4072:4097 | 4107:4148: -0.1 angstrom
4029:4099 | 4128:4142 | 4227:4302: 0.4 angstrom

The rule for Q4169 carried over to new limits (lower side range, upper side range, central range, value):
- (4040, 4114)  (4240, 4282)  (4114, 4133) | 0.005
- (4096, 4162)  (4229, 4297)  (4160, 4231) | -0.041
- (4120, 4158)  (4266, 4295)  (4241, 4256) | -0.060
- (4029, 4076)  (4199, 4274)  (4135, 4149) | 0.036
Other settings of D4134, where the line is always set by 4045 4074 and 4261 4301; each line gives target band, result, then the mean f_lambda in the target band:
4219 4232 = -0.071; 1.6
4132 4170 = 0.013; 1.51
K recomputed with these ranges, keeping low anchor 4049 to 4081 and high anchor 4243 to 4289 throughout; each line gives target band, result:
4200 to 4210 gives 0.019 mag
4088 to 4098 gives 0.060 mag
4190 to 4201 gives 0.011 mag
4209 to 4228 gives -0.040 mag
